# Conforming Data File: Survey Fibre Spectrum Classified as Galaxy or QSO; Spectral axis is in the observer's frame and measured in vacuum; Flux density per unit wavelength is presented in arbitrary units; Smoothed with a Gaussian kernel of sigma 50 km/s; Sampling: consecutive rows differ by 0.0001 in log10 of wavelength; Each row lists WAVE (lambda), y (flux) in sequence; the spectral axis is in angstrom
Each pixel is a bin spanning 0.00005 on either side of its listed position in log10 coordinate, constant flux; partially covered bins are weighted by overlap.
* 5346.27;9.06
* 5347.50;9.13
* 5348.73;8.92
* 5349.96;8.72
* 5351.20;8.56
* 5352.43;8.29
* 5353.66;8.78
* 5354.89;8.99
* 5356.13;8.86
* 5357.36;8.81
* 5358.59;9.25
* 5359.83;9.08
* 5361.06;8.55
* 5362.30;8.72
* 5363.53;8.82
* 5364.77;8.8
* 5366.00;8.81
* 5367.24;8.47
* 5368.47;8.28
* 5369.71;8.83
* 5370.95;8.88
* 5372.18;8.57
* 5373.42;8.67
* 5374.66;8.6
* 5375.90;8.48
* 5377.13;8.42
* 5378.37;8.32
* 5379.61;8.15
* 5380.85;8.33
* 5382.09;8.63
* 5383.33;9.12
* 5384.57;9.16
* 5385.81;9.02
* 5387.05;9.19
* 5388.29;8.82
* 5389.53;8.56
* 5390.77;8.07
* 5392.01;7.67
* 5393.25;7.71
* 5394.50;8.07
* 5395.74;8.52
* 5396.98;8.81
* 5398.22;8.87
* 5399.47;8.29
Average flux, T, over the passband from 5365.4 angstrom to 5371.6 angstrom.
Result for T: 8.66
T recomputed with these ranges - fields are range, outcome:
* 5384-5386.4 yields 9.09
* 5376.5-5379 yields 8.39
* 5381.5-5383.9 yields 8.87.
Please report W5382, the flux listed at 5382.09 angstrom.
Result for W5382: 8.63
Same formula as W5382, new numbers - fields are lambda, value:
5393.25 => 7.71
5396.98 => 8.81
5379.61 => 8.15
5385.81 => 9.02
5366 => 8.81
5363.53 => 8.82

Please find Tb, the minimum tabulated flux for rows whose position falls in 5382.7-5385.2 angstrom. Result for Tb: 9.12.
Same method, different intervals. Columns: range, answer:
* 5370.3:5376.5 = 8.48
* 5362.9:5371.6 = 8.28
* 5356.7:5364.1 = 8.55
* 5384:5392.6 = 7.67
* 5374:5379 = 8.32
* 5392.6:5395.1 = 7.71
